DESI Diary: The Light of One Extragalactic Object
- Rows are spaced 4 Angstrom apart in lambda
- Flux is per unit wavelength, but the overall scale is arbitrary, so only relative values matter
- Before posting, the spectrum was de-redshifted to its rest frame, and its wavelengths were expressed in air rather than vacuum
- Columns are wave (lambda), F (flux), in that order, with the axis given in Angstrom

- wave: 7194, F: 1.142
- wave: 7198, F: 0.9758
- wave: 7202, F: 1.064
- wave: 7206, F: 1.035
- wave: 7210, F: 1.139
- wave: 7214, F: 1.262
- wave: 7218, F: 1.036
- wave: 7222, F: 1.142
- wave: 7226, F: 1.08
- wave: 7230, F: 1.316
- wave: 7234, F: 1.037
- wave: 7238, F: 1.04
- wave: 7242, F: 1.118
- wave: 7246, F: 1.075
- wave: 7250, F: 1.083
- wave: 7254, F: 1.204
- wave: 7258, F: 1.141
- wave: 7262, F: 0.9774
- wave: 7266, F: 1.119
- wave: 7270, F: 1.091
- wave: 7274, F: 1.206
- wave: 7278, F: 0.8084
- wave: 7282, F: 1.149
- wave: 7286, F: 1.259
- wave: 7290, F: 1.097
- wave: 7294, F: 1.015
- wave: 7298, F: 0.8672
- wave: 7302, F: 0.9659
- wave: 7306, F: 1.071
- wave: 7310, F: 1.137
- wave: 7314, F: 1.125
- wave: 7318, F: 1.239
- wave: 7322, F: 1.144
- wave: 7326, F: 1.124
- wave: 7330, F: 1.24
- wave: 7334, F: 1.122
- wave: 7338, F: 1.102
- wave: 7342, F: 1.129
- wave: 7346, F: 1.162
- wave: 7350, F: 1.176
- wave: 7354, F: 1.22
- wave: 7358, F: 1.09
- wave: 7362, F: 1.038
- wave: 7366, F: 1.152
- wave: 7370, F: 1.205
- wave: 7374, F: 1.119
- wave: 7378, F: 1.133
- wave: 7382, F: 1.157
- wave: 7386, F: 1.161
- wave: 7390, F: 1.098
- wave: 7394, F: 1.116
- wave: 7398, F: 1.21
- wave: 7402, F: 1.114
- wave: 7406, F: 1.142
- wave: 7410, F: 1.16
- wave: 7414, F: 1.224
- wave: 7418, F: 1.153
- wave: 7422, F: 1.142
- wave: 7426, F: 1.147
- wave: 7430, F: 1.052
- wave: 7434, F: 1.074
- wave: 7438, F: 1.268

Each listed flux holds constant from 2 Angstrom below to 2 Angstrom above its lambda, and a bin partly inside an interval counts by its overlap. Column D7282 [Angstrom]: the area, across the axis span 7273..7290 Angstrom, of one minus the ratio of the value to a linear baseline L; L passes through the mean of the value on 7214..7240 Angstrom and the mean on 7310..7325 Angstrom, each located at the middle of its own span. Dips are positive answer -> 0.7 Angstrom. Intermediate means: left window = 1.12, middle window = 1.1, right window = 1.16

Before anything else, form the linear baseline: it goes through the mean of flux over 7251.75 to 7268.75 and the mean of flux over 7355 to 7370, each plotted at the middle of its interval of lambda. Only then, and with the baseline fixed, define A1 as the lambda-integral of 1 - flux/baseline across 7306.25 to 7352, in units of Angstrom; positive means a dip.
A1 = -1.5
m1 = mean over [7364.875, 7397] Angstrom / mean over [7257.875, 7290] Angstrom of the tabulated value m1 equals 1.05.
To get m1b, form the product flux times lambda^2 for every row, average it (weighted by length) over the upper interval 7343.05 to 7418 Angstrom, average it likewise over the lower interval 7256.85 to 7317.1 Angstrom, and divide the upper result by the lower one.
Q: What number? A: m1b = 1.10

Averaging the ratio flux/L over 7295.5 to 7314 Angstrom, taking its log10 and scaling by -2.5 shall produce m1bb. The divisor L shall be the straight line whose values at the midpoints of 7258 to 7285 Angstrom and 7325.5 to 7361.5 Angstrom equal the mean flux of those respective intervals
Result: 0.09 mag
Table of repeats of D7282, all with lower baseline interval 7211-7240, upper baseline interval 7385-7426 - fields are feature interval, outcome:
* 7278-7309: 2.50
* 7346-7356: -0.40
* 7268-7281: 1.06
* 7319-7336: -0.29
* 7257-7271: 0.71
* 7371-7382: 0.09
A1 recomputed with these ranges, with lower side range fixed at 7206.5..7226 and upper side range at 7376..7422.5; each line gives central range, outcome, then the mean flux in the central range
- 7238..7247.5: 0.4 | 1.09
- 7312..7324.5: -0.3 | 1.17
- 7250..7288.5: 1.1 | 1.1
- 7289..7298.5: 1.1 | 1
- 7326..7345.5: -0.1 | 1.15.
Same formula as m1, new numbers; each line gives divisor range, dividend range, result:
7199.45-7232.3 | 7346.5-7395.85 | 1.01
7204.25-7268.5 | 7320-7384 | 1.03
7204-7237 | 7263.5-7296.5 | 0.96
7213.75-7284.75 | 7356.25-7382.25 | 1.02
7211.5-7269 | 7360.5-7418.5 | 1.03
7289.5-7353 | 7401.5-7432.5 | 1.03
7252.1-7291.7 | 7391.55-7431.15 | 1.04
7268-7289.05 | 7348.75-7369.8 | 1.03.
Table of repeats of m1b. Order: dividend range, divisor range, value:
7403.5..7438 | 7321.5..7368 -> 1.02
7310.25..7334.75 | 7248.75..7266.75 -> 1.07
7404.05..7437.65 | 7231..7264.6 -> 1.10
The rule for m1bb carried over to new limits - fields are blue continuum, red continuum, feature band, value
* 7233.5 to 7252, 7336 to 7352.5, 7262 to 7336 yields 0.017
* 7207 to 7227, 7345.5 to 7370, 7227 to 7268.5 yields 0.022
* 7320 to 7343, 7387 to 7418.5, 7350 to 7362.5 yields 0.011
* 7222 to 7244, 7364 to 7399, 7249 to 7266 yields 0.020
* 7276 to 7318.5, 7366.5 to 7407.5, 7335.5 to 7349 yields -0.030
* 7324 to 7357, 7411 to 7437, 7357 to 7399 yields 0.014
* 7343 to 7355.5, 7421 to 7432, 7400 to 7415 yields -0.027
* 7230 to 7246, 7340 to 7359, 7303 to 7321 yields 0.005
